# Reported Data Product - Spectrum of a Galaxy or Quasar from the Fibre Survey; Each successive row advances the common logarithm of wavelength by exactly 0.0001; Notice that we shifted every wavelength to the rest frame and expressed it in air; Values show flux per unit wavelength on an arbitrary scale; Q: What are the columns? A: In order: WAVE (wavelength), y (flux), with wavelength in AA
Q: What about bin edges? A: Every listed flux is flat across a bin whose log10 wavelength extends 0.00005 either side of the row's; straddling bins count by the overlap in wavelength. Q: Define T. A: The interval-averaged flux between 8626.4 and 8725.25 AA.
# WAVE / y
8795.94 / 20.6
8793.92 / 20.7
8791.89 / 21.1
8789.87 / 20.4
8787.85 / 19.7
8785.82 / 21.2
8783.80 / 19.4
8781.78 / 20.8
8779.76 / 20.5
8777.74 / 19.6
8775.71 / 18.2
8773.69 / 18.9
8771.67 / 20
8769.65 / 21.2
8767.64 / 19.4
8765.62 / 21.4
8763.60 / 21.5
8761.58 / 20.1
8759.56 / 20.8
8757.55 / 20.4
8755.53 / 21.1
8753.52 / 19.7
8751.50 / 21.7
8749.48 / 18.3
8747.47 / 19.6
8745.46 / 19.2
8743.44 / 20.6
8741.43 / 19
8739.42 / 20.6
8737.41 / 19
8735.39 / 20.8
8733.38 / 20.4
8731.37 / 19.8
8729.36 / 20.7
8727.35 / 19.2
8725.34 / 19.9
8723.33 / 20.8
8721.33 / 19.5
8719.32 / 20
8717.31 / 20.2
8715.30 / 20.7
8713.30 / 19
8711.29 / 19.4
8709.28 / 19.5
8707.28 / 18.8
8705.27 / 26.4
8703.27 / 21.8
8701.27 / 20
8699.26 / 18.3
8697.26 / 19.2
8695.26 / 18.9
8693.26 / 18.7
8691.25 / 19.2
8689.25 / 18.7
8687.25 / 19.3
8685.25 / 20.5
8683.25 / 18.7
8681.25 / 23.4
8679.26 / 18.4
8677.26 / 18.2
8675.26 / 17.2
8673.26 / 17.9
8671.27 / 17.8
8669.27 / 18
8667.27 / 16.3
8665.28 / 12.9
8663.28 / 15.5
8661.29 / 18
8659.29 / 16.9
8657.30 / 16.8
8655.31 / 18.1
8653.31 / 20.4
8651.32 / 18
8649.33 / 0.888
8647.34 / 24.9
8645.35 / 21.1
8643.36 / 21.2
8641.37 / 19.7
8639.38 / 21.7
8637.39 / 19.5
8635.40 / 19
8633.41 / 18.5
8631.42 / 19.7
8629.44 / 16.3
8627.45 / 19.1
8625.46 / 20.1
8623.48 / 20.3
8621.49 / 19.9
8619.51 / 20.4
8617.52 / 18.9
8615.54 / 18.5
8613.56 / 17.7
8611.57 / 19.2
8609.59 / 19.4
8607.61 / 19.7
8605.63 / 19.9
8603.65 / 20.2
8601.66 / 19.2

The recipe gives 18.8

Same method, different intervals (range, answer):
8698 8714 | 20.4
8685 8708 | 20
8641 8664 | 17.6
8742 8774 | 20.3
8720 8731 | 20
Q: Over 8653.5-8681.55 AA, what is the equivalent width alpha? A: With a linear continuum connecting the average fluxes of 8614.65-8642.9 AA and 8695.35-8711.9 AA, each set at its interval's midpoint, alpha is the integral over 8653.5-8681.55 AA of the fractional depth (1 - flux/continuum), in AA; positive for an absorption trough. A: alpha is 3.5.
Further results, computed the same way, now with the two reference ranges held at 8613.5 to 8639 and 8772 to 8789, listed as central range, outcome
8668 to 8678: 0.8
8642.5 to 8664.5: 2.2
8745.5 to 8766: -0.7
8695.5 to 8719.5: -0.9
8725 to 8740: -0.3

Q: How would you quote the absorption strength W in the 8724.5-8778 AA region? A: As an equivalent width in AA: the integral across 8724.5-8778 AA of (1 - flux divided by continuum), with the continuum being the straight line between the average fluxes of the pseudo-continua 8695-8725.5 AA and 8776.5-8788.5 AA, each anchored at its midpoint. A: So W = 0.3 AA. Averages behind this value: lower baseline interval 20.2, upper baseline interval 20.2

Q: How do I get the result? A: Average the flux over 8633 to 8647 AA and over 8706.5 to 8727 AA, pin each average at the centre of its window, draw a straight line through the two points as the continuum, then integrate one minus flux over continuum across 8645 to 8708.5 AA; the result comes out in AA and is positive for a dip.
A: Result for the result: 5.3 AA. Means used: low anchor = 20.4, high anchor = 19.8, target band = 18.4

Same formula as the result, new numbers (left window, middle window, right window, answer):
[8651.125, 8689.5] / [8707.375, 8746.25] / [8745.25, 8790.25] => -1.3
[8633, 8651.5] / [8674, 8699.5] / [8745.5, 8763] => 0.0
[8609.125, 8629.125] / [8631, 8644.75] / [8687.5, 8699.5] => -0.6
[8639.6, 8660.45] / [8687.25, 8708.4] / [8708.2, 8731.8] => -0.7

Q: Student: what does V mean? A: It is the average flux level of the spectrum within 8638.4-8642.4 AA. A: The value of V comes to 20.7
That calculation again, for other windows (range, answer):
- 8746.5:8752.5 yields 19.9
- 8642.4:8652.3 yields 17.2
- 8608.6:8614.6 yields 18.8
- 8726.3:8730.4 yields 19.9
